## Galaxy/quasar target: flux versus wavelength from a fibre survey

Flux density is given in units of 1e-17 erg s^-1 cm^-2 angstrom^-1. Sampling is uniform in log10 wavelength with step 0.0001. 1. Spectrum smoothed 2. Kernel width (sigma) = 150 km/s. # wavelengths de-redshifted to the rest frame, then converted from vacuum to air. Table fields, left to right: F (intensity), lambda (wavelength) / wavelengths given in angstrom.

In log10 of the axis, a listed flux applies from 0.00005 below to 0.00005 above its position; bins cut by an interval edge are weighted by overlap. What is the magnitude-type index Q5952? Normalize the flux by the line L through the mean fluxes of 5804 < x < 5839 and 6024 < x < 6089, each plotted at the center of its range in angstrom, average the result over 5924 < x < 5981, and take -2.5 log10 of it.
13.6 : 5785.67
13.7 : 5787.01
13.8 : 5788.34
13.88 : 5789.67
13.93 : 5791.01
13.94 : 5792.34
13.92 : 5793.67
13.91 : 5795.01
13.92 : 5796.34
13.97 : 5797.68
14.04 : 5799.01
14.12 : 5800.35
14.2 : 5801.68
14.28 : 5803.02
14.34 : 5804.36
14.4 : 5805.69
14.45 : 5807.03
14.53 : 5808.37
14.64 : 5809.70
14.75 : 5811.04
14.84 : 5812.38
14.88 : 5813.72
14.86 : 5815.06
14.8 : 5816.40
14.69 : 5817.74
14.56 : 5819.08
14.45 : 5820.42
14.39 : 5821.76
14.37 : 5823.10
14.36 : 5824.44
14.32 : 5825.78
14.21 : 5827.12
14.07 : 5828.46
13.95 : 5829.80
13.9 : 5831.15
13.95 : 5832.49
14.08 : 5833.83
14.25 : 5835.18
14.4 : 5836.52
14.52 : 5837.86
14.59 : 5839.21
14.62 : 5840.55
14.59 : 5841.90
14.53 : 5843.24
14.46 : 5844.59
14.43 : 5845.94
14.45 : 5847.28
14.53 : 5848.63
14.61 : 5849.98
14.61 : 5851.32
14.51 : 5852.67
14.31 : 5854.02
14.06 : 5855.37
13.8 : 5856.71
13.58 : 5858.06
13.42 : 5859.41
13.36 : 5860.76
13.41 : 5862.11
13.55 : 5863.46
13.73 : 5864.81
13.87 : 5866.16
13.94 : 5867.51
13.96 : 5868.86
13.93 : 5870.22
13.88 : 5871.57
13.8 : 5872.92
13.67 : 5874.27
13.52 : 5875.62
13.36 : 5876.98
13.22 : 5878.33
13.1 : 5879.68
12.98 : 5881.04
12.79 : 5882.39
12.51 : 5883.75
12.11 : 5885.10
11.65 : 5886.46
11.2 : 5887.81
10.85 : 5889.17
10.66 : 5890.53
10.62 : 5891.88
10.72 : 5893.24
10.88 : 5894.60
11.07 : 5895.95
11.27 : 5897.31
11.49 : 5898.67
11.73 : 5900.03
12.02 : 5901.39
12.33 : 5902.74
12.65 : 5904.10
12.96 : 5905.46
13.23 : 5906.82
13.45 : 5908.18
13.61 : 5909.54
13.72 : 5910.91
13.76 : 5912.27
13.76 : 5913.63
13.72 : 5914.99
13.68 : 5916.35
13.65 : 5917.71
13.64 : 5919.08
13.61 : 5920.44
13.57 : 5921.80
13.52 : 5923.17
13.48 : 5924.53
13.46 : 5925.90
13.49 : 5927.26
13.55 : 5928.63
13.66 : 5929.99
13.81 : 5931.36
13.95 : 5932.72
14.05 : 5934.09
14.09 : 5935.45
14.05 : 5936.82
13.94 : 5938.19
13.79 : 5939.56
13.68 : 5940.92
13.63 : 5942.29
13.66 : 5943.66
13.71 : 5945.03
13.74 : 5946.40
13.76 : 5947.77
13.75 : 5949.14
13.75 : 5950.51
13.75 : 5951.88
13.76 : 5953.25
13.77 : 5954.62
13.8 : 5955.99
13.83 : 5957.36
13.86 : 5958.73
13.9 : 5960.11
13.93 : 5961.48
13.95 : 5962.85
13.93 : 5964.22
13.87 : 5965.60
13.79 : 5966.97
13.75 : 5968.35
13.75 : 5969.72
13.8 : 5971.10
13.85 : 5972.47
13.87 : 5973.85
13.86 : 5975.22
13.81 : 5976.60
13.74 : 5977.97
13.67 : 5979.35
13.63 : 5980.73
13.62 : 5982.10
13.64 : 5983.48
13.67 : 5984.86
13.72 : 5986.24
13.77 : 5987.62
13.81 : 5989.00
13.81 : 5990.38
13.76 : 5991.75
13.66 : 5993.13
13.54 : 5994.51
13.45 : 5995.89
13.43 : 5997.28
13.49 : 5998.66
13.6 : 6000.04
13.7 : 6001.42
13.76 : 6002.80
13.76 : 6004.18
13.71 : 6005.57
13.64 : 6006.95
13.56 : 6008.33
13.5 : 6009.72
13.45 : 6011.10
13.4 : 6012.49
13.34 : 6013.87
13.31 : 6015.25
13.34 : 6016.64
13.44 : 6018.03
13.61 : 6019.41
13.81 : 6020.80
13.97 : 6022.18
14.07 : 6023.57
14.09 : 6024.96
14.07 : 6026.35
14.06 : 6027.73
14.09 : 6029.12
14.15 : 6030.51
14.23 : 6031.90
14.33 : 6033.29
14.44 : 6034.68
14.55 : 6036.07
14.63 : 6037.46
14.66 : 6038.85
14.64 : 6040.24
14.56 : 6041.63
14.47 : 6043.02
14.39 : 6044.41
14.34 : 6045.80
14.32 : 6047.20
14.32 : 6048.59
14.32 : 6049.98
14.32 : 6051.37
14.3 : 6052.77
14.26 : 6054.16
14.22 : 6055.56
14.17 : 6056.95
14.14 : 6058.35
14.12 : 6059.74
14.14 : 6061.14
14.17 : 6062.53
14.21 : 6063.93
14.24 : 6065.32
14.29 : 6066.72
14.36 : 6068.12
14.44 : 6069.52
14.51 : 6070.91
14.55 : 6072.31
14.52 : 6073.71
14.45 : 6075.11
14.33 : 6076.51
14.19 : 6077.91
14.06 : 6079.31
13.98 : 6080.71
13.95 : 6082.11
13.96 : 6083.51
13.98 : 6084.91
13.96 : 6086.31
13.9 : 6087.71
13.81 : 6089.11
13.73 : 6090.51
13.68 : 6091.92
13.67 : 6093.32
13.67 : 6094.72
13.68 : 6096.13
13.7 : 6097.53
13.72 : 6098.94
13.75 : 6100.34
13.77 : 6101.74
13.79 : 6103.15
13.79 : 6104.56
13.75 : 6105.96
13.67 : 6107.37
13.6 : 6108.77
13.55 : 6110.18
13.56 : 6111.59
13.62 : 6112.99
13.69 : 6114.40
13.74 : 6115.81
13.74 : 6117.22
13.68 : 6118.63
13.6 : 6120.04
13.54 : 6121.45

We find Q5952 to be 0.04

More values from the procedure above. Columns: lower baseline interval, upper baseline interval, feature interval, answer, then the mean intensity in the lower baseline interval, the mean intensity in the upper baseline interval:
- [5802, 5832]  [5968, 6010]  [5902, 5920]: 0.05 mag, 14.4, 13.7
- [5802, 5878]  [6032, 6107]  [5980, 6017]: 0.04 mag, 14.2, 14.2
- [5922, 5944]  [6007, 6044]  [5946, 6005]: 0.01 mag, 13.7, 14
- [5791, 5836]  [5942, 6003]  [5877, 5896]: 0.19 mag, 14.3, 13.7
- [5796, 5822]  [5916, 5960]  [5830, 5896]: 0.06 mag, 14.5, 13.7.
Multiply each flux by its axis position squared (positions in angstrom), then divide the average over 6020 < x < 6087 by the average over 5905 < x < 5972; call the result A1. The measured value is 1.1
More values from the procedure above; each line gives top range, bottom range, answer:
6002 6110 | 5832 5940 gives 1.11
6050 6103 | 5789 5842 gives 1.07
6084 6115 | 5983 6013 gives 1.04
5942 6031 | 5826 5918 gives 1.07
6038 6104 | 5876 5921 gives 1.20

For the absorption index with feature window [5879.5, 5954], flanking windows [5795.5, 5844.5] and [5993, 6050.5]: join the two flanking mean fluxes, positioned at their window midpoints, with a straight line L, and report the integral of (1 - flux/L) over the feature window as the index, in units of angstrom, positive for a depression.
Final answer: 6.1 angstrom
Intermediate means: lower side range 14.4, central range 13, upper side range 13.9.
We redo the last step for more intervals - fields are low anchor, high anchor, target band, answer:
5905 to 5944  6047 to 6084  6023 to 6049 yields -0.4 angstrom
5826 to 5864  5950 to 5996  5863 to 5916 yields 5.0 angstrom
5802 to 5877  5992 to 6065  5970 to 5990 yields 0.4 angstrom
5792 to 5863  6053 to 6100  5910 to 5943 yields 1.1 angstrom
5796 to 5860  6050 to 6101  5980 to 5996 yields 0.6 angstrom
